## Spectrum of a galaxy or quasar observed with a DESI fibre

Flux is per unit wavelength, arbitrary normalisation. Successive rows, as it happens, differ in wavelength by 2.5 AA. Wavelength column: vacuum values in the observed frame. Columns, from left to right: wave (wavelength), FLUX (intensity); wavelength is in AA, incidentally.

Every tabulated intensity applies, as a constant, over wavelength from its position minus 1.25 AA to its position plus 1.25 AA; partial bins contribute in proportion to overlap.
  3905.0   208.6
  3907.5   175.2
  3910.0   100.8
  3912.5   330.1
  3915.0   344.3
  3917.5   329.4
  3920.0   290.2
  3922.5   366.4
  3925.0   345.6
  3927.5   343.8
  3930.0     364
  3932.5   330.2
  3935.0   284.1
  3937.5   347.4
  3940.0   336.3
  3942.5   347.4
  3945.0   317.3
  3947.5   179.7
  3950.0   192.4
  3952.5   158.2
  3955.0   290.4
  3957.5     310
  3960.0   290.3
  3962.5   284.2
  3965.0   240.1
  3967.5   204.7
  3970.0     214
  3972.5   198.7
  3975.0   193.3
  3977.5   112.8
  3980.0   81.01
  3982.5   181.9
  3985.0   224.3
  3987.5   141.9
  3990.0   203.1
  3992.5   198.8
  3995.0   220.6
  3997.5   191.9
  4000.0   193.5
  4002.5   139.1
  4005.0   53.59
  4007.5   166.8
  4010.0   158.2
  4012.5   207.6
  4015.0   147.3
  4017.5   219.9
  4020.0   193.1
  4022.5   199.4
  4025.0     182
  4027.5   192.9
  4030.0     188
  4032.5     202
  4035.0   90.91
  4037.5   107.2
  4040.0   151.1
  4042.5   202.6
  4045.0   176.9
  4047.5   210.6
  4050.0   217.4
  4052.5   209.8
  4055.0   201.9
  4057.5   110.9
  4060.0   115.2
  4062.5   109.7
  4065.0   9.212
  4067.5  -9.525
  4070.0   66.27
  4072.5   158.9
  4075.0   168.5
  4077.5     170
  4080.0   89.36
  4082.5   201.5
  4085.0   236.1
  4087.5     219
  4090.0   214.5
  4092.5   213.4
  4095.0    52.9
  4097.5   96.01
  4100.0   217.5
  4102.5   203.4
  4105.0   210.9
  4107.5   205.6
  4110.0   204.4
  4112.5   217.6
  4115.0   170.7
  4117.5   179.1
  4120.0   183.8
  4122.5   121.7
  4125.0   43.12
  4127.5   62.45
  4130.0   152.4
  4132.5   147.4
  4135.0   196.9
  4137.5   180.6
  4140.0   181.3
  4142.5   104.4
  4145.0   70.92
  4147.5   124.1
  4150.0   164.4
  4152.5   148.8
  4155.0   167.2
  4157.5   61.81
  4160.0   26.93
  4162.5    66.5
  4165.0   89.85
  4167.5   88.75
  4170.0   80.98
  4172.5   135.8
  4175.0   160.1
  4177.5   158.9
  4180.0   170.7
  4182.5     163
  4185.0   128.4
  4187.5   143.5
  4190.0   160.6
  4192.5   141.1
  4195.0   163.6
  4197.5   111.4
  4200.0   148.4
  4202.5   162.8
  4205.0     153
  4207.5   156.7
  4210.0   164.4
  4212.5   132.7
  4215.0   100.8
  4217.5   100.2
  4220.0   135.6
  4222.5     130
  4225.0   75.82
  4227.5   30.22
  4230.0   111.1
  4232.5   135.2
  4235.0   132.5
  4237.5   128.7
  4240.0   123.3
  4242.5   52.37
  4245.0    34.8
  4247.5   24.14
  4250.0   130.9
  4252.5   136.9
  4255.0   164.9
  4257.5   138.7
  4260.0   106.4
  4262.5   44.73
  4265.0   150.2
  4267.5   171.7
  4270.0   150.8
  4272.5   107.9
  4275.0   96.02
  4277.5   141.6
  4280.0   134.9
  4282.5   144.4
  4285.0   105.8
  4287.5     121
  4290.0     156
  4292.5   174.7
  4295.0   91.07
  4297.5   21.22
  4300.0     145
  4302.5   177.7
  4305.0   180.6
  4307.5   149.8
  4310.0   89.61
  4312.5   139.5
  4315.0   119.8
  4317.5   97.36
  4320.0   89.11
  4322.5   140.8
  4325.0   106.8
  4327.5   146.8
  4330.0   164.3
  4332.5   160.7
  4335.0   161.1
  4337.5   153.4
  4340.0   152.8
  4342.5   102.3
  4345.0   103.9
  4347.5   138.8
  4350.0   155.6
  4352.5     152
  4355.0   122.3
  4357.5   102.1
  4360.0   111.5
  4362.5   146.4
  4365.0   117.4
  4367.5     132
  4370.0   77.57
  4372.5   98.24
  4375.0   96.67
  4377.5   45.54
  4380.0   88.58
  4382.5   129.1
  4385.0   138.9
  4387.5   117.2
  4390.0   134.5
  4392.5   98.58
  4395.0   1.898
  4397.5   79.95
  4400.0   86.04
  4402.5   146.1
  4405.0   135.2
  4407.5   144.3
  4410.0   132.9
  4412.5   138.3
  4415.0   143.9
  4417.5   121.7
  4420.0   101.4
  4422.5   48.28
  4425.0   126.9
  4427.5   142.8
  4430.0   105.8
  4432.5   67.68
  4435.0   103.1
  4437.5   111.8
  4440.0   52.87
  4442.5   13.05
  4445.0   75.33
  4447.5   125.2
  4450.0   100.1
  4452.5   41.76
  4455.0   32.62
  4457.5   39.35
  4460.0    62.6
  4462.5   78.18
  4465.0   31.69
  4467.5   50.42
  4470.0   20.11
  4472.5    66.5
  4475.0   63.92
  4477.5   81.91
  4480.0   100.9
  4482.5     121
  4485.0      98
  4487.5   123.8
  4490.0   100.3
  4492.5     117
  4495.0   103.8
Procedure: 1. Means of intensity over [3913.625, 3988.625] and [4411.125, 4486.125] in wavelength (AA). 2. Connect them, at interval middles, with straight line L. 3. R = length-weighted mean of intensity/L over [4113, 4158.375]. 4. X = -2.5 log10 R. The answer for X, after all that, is 0.37 mag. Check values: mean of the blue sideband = 262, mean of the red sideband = 82.3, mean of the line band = 139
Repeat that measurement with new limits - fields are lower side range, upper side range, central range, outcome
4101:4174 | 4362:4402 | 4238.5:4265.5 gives 0.200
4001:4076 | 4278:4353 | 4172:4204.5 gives -0.067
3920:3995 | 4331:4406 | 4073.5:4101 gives 0.221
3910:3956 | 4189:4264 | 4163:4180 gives 0.244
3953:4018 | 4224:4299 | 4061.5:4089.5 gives 0.254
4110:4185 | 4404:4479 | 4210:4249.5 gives 0.205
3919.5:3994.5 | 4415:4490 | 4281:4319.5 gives 0.055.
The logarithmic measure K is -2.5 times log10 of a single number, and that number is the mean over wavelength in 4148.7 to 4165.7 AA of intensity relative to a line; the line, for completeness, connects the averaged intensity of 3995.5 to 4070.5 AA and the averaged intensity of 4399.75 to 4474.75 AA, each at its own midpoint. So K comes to 0.28 mag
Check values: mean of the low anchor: 155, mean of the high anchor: 87.9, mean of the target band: 104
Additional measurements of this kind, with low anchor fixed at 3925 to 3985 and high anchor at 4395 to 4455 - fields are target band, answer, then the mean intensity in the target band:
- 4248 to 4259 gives 0.16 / 134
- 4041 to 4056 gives 0.10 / 202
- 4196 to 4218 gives 0.23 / 138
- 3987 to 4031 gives 0.30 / 178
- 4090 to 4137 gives 0.24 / 162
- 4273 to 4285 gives 0.17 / 125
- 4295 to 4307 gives 0.09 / 128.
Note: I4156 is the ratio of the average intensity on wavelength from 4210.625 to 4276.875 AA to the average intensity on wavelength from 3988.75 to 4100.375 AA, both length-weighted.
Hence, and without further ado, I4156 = 0.7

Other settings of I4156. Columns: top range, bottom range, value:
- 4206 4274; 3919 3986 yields 0.44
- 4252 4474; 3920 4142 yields 0.58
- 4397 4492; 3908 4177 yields 0.49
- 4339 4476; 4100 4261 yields 0.74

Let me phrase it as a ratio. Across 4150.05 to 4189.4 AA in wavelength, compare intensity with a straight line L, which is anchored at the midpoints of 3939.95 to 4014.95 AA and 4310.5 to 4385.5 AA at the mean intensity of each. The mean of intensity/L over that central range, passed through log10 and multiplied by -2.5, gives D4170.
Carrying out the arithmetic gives 0.31 mag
